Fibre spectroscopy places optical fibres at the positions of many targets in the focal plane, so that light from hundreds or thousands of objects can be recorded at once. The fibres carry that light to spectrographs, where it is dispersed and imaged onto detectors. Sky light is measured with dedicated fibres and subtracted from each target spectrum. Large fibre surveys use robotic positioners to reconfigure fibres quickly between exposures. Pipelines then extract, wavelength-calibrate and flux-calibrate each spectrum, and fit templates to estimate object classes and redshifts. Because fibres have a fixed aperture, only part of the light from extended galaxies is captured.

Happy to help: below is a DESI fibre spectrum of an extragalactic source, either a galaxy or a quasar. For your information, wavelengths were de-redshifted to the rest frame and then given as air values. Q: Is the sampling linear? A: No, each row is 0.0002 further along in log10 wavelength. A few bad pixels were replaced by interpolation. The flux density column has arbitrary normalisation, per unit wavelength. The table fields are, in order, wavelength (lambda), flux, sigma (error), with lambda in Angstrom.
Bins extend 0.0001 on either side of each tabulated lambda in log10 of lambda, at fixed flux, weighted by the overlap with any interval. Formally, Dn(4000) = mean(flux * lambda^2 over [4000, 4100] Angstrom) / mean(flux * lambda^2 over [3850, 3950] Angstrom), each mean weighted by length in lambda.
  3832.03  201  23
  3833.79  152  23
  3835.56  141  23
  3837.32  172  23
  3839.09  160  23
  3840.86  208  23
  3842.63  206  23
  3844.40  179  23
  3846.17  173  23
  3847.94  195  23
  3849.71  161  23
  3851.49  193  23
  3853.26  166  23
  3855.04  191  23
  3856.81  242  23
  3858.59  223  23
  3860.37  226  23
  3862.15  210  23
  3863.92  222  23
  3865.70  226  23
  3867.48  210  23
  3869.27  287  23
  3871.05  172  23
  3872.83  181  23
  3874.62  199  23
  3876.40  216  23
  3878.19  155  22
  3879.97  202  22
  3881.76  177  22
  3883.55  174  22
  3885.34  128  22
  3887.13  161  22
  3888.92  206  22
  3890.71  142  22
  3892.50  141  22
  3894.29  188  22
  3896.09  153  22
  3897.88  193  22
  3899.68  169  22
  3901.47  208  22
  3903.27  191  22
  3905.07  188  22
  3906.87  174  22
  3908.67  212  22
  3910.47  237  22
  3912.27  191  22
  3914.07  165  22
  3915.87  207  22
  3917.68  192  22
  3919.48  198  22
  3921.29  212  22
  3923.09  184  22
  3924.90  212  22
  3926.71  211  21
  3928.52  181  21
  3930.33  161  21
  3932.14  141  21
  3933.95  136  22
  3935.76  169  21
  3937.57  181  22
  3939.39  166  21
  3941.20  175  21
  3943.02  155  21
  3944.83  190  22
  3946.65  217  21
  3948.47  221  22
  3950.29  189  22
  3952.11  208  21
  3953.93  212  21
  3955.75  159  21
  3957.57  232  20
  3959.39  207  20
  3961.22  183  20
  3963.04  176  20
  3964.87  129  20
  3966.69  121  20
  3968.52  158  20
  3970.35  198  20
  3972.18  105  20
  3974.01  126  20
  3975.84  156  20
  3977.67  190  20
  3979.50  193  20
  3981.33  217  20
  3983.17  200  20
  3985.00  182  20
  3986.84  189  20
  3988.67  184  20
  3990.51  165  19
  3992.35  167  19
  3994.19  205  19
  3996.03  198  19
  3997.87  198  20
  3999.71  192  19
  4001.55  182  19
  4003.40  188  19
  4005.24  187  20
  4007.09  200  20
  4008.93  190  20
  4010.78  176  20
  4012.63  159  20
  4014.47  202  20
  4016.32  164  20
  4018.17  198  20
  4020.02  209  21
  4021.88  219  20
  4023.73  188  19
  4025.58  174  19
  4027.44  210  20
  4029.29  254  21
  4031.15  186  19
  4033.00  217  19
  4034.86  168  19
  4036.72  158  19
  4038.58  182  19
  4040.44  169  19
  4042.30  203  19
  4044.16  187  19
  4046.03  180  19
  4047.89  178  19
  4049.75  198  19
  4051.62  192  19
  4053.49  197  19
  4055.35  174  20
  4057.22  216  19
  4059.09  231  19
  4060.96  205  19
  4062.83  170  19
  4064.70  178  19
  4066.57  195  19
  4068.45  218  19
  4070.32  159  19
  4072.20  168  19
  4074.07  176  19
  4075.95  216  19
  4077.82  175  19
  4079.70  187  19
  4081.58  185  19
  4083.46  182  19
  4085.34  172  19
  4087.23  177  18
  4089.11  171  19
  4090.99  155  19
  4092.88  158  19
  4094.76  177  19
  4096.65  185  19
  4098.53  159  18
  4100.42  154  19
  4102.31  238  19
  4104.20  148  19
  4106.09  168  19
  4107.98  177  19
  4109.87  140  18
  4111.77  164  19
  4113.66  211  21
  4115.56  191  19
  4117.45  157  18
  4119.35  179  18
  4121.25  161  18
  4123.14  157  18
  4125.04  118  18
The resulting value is 1.06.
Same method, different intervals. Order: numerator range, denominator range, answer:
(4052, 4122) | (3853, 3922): 1.03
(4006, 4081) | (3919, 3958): 1.08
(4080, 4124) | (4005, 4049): 0.94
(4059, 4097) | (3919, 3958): 1.05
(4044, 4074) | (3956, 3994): 1.14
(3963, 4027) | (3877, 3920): 1.04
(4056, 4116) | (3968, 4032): 1.01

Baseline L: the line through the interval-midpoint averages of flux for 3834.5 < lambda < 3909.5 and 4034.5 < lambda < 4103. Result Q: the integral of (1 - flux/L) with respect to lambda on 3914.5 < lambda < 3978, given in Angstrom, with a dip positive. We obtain 2.75 Angstrom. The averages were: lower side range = 188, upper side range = 184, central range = 179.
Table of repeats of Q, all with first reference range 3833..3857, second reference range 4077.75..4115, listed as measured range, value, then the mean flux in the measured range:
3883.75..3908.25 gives 0.73 Angstrom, 173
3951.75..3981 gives 0.80 Angstrom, 172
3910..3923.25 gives -1.46 Angstrom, 198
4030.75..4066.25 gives -2.79 Angstrom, 189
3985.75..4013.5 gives -1.41 Angstrom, 185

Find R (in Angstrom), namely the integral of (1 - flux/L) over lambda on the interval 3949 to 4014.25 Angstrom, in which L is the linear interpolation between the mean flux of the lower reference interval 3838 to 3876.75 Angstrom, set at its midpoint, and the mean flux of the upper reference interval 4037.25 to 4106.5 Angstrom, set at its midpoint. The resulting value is 3.40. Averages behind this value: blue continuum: 202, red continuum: 183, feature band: 181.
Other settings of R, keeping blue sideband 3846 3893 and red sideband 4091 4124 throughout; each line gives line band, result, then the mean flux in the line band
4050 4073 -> -2.2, 192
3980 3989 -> -0.6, 195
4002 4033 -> -2.6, 195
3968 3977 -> 1.7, 149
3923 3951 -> 0.9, 180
